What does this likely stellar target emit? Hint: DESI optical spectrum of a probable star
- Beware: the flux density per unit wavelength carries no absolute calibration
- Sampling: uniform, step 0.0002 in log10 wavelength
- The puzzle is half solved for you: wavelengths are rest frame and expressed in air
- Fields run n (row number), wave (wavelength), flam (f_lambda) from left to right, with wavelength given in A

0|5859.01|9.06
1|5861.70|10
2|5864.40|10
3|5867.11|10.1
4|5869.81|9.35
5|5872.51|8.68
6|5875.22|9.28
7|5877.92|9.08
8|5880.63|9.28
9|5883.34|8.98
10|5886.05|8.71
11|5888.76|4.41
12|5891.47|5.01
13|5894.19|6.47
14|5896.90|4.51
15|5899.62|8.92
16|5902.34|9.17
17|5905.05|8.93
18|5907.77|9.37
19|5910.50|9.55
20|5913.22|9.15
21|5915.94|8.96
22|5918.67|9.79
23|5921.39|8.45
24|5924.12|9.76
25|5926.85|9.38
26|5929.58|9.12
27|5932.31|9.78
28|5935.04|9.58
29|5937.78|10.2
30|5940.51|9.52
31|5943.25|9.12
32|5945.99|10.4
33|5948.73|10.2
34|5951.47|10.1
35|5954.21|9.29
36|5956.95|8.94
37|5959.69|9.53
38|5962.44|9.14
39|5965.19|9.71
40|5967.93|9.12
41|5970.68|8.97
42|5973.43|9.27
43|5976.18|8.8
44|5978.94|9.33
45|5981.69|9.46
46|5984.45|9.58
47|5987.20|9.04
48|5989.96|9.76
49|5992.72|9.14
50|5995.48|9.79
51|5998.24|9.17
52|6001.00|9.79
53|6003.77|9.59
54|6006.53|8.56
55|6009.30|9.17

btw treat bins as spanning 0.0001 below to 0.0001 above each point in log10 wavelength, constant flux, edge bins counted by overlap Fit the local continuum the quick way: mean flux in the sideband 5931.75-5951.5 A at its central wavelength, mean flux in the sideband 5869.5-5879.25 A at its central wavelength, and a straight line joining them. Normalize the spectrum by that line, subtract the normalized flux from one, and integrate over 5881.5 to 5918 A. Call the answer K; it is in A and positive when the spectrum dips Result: 5.7 A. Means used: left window 9.08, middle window 7.91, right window 9.85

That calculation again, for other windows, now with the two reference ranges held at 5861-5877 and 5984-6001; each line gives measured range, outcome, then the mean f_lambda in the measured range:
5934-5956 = -0.7 A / 9.79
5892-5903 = 2.9 A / 6.97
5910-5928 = 0.4 A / 9.28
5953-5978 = 0.7 A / 9.2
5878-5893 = 3.3 A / 7.42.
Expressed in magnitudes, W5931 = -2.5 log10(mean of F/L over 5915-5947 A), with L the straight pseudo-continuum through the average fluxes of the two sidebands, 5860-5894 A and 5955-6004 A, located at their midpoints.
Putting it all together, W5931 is -0.07 mag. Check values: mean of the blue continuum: 8.5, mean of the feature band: 9.5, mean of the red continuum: 9.33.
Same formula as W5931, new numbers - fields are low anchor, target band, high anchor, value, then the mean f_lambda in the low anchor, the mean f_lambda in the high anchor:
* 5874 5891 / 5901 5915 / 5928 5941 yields -0.04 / 8.11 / 9.65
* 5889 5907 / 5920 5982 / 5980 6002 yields -0.13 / 7.07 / 9.46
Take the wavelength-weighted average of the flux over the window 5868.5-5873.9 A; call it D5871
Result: 9.01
